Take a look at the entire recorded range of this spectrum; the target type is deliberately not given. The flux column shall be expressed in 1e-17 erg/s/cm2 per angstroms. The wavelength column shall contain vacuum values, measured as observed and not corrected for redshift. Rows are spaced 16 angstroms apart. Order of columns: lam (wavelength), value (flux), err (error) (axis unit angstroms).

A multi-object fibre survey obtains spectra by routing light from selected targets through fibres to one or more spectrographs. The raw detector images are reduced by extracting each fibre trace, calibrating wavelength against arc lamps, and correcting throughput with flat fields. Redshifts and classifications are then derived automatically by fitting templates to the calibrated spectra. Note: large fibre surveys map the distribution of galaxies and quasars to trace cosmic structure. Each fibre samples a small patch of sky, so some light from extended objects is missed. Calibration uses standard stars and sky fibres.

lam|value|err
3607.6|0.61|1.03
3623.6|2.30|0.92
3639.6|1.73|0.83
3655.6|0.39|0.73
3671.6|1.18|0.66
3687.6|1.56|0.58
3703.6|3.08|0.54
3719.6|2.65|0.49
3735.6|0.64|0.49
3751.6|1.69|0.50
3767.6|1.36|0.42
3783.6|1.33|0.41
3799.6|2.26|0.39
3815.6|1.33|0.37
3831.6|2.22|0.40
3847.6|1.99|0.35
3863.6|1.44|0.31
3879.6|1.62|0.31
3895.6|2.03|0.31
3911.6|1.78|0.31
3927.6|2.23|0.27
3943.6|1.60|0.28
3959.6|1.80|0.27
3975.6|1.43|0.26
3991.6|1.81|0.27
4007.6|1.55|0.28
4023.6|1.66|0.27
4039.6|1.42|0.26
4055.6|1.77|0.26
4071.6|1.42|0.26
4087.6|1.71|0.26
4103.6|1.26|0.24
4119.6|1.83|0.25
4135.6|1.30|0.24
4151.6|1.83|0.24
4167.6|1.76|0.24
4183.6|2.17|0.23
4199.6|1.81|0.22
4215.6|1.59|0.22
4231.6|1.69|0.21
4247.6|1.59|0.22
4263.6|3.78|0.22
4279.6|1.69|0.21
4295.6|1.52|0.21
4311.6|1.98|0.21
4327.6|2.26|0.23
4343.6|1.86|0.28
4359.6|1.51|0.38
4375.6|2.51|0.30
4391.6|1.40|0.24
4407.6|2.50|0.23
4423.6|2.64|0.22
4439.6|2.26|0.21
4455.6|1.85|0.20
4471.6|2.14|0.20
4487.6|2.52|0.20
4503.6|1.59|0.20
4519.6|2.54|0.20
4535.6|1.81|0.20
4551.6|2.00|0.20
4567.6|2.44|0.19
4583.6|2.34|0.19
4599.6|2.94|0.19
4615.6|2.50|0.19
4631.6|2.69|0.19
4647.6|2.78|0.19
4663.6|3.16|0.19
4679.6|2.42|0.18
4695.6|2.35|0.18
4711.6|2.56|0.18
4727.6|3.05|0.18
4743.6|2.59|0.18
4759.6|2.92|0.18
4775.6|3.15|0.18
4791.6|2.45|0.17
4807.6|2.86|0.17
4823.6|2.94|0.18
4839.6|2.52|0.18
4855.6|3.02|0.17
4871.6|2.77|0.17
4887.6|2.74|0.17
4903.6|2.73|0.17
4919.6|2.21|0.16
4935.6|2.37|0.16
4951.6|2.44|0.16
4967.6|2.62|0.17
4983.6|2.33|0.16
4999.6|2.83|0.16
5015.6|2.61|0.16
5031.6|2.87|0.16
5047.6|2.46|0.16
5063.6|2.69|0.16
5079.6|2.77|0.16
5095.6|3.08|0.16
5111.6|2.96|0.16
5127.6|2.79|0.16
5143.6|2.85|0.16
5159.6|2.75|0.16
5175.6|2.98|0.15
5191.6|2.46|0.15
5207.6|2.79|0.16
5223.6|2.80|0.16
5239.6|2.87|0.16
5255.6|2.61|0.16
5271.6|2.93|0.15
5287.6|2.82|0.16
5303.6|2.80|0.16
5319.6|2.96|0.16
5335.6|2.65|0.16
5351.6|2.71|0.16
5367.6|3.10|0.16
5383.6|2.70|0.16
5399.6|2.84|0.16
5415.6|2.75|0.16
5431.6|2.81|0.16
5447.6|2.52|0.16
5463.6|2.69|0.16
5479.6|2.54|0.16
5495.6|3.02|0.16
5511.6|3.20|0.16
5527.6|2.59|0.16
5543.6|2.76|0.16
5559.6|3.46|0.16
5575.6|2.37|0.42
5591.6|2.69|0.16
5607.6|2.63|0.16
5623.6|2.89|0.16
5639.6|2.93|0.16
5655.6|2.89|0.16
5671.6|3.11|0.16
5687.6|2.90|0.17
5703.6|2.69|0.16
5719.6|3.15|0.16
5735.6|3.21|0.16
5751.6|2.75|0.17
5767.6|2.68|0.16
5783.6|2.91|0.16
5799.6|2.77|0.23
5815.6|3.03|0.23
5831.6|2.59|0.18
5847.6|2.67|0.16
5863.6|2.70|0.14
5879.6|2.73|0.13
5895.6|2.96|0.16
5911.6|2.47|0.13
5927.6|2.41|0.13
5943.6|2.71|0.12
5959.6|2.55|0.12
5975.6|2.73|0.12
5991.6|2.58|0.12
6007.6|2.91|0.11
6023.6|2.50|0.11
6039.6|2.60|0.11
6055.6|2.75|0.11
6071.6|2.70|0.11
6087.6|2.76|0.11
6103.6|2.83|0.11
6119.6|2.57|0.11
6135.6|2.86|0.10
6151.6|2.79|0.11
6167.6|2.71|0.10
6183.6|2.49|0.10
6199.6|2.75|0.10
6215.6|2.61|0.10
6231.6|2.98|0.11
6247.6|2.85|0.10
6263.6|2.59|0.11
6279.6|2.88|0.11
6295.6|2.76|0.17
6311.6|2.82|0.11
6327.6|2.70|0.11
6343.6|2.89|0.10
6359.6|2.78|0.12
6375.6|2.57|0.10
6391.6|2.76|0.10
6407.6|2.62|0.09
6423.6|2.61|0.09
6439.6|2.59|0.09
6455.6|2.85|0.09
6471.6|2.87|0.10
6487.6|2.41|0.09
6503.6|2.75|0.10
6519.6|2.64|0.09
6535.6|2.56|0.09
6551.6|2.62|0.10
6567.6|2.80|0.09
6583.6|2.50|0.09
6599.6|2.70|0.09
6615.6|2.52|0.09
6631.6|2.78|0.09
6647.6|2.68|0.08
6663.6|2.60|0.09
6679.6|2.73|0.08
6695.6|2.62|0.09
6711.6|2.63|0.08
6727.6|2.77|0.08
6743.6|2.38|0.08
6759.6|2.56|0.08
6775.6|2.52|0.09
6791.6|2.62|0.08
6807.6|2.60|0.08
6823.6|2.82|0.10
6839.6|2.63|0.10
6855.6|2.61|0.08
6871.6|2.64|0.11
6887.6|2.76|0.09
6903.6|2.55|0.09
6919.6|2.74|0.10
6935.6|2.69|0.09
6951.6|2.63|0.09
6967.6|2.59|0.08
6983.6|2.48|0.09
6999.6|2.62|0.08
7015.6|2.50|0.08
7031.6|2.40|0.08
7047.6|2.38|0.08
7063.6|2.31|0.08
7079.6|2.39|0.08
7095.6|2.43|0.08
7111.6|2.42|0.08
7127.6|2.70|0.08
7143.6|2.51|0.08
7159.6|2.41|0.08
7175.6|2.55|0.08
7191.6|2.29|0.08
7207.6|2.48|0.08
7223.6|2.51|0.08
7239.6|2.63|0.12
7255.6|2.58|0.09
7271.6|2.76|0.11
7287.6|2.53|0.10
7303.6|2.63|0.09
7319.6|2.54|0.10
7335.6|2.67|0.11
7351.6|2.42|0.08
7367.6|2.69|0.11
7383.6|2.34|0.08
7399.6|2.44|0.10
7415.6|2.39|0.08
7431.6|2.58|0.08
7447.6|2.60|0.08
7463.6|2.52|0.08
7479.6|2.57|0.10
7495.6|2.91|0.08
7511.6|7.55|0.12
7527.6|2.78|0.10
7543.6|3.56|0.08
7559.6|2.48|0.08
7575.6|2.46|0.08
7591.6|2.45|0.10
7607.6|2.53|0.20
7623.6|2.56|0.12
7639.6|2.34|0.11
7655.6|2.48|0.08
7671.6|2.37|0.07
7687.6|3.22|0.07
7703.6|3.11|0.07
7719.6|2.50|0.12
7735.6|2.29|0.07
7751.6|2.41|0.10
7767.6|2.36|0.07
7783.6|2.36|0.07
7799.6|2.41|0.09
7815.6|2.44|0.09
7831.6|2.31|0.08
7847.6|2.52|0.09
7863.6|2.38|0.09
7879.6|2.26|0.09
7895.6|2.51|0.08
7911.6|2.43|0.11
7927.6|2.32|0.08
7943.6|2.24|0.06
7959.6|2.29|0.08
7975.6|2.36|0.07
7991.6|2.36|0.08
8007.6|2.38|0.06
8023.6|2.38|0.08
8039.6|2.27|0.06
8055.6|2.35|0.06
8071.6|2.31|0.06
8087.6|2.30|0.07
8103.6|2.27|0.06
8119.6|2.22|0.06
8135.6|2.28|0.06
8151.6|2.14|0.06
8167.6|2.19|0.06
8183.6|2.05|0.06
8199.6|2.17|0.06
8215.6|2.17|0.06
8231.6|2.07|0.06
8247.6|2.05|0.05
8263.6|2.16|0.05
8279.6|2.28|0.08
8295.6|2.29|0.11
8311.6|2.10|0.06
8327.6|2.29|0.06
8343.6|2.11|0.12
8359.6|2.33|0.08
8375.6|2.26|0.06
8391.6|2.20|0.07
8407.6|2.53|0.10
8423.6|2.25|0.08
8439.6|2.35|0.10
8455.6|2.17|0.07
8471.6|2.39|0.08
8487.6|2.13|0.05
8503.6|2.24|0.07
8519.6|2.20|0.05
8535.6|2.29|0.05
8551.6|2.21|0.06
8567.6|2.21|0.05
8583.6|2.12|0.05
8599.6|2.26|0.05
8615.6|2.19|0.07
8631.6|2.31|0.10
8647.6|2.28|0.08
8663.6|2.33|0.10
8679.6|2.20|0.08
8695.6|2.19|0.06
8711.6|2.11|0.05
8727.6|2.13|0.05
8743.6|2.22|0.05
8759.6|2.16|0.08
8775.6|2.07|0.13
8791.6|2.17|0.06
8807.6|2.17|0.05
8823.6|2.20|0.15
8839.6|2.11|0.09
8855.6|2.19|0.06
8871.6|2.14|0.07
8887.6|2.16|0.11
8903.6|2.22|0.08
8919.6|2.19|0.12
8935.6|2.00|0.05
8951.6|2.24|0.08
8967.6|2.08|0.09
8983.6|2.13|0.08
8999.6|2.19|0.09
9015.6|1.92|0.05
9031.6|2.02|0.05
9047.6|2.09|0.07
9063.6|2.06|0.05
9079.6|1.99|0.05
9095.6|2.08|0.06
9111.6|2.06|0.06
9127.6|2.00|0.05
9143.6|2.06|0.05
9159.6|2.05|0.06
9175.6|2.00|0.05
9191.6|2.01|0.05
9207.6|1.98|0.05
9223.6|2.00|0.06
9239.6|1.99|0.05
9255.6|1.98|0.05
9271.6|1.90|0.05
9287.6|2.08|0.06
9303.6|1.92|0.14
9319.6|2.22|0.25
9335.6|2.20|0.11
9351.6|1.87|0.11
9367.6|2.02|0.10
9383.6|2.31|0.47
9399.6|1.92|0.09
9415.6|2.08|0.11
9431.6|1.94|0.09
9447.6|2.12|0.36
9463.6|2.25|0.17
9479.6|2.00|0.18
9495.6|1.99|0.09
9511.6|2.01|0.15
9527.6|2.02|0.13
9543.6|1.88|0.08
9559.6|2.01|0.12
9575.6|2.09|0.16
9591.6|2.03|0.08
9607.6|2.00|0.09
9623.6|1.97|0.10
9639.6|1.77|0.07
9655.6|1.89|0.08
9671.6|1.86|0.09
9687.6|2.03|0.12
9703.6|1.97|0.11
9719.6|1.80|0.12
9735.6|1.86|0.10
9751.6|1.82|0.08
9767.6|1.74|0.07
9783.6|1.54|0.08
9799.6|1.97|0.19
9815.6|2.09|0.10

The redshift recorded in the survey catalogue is 0.144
